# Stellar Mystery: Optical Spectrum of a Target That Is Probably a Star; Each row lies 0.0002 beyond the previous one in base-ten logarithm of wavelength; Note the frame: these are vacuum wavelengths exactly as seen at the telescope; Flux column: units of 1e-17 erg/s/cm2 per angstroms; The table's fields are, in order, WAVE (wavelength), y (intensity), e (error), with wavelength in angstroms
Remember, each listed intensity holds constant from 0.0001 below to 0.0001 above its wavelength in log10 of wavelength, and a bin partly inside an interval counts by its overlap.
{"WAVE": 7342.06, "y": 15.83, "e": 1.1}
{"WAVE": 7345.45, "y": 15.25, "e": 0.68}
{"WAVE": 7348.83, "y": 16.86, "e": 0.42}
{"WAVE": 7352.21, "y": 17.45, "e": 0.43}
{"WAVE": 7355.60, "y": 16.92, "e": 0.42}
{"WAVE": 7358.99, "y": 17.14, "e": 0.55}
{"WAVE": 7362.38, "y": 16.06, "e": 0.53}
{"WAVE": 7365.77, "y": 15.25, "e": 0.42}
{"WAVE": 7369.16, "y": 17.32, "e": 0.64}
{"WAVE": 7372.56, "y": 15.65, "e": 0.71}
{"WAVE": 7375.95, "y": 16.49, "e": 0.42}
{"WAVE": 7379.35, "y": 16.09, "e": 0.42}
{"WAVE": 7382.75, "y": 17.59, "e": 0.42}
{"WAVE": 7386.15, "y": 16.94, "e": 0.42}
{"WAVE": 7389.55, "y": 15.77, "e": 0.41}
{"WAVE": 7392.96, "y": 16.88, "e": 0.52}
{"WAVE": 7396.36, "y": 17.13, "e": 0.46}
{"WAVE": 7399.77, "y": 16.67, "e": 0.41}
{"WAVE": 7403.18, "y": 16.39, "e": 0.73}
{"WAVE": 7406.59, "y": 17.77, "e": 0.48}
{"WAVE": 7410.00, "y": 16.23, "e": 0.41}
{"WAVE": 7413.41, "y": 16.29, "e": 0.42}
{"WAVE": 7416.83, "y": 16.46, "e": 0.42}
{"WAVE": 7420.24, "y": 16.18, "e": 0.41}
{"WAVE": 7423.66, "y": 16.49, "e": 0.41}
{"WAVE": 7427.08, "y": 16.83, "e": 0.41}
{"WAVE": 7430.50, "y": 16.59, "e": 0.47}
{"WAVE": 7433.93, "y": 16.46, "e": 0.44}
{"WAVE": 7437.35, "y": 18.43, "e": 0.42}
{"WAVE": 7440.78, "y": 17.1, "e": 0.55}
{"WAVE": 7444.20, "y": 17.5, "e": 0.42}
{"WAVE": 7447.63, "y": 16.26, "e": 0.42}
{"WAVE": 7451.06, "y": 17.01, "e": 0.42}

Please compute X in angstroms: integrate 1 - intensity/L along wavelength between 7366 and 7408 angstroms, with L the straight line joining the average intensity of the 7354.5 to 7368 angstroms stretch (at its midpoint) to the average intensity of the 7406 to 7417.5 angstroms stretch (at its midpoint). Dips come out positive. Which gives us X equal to -0.5 angstroms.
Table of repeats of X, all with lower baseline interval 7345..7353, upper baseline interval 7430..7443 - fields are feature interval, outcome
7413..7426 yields 0.54 angstroms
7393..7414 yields 0.26 angstroms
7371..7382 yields 0.39 angstroms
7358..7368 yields 0.35 angstroms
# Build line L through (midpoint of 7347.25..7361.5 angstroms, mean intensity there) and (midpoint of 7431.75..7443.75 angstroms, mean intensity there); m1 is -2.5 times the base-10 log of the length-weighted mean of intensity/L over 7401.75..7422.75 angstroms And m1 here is 0.04 mag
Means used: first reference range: 17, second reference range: 17.3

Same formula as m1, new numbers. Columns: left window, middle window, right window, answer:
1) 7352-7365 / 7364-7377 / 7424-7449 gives 0.04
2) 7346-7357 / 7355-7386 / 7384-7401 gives 0.02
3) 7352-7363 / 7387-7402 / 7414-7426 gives 0.00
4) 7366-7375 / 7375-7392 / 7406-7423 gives -0.02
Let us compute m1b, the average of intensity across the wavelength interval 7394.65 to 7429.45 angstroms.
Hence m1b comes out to 16.6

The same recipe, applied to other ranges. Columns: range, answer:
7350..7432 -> 16.6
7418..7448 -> 16.9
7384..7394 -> 16.5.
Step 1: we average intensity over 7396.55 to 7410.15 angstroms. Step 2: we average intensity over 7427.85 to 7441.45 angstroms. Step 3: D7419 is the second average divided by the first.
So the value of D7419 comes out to 1.0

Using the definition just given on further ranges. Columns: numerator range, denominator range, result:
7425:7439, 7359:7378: 1.05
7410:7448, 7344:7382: 1.02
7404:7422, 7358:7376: 1.02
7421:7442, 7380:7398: 1.01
